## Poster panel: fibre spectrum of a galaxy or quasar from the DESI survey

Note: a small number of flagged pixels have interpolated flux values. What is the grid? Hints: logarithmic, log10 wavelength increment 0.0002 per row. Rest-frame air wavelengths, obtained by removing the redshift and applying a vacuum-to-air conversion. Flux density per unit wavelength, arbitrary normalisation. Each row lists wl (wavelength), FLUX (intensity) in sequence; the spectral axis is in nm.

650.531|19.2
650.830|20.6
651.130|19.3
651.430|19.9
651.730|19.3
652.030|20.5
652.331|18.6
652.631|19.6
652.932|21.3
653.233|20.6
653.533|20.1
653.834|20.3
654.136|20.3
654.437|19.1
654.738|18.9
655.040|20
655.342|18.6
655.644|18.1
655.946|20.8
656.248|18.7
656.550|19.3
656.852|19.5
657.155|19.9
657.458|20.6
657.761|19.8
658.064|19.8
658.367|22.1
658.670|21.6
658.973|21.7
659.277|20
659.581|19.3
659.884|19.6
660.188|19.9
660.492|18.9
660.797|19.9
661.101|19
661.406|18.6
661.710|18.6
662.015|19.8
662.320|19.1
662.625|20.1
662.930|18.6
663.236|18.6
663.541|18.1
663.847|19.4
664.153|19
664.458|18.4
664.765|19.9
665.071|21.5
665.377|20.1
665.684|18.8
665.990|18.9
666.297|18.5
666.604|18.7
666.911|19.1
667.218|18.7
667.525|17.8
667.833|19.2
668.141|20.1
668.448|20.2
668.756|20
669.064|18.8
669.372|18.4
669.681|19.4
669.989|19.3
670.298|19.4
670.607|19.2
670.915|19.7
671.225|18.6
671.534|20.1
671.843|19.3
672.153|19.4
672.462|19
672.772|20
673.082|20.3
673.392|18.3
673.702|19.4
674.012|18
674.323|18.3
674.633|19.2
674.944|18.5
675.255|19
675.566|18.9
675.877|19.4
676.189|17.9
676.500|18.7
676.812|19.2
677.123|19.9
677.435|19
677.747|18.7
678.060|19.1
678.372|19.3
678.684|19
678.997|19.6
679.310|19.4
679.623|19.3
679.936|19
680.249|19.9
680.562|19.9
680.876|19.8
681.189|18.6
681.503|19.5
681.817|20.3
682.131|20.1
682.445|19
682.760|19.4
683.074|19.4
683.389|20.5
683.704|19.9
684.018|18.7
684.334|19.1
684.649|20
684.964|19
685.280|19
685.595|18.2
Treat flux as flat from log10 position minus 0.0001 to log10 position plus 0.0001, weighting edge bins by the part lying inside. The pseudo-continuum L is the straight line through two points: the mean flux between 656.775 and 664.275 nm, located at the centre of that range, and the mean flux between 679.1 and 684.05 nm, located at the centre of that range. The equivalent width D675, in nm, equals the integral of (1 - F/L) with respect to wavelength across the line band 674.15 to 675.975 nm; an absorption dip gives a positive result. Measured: 0.069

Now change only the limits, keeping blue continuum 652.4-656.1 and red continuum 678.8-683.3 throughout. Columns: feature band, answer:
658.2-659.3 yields -0.10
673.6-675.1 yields 0.07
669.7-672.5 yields 0.04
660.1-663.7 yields 0.11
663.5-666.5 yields 0.06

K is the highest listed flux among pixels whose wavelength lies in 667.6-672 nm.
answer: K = 20.2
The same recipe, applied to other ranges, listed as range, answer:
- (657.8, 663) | 22.1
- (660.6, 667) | 21.5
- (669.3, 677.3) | 20.3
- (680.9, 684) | 20.5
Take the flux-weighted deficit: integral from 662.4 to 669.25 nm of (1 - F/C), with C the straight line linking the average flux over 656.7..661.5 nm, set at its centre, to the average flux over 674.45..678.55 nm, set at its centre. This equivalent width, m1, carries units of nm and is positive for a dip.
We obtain 0.15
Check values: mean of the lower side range 20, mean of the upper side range 19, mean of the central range 19.2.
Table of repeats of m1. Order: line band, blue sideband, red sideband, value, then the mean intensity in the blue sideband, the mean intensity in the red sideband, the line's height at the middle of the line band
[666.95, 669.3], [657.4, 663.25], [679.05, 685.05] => 0.06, 19.8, 19.5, 19.7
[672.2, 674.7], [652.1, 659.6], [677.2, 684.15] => 0.07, 20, 19.4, 19.6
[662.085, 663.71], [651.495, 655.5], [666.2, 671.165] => 0.04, 19.8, 19.2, 19.4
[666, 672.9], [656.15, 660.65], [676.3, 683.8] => 0.18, 20.1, 19.4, 19.7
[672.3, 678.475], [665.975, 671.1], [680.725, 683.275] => 0.11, 19.1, 19.5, 19.3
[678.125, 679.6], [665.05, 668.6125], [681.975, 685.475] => 0.01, 19.2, 19.5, 19.4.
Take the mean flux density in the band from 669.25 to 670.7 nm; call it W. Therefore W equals 19.1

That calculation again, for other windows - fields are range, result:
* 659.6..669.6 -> 19.2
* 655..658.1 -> 19.5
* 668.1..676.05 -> 19.2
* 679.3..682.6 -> 19.5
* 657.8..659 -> 21.1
